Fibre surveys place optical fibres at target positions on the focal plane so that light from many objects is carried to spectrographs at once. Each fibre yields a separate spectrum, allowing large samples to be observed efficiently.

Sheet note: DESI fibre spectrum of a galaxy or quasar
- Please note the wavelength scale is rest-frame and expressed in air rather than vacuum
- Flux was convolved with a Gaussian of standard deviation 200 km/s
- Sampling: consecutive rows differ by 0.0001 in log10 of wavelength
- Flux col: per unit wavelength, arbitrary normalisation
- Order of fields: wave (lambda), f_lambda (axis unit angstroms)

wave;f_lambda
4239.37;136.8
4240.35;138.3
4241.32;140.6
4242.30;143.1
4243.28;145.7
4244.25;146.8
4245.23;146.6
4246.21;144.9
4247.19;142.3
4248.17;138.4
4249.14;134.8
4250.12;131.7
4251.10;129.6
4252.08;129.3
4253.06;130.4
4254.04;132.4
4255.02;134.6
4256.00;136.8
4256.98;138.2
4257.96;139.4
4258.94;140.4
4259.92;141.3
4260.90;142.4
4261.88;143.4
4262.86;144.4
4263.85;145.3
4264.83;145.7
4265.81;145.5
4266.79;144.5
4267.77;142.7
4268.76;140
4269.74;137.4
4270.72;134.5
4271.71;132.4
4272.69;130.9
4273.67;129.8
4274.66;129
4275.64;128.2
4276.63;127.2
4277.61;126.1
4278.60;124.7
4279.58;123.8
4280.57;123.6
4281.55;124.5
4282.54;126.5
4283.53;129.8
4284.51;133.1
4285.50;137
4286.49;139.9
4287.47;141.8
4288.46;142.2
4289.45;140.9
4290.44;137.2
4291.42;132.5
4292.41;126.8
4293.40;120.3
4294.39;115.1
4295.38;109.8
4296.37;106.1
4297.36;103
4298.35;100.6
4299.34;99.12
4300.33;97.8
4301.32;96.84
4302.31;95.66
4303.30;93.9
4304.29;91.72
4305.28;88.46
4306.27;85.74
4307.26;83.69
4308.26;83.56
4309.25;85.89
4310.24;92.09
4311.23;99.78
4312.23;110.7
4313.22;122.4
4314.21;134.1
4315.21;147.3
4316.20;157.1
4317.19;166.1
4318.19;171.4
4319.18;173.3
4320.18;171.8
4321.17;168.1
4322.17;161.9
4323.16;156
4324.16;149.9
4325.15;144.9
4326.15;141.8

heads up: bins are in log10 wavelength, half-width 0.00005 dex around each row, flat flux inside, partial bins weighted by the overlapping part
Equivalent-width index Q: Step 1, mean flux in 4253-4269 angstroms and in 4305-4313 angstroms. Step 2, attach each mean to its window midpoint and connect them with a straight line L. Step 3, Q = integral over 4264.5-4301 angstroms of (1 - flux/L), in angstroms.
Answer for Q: -2.7 angstroms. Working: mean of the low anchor 141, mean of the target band 128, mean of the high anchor 92.4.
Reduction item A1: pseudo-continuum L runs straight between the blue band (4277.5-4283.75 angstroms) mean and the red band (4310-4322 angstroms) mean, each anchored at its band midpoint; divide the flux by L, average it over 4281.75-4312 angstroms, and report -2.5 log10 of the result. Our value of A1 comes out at 0.19 mag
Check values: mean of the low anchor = 125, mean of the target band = 111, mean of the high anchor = 144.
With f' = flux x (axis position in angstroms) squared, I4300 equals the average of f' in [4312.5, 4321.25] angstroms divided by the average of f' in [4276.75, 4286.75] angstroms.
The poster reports 1.23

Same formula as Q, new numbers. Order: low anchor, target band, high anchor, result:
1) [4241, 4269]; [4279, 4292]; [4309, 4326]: 0.75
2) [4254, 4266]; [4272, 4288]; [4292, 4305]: -1.10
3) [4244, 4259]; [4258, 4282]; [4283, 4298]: -0.52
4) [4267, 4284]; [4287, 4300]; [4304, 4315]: -0.75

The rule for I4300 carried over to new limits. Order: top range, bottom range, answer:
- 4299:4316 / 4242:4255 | 0.76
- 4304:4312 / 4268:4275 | 0.68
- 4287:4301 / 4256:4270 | 0.85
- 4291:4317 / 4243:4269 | 0.79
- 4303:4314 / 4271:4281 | 0.76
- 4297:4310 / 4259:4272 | 0.67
